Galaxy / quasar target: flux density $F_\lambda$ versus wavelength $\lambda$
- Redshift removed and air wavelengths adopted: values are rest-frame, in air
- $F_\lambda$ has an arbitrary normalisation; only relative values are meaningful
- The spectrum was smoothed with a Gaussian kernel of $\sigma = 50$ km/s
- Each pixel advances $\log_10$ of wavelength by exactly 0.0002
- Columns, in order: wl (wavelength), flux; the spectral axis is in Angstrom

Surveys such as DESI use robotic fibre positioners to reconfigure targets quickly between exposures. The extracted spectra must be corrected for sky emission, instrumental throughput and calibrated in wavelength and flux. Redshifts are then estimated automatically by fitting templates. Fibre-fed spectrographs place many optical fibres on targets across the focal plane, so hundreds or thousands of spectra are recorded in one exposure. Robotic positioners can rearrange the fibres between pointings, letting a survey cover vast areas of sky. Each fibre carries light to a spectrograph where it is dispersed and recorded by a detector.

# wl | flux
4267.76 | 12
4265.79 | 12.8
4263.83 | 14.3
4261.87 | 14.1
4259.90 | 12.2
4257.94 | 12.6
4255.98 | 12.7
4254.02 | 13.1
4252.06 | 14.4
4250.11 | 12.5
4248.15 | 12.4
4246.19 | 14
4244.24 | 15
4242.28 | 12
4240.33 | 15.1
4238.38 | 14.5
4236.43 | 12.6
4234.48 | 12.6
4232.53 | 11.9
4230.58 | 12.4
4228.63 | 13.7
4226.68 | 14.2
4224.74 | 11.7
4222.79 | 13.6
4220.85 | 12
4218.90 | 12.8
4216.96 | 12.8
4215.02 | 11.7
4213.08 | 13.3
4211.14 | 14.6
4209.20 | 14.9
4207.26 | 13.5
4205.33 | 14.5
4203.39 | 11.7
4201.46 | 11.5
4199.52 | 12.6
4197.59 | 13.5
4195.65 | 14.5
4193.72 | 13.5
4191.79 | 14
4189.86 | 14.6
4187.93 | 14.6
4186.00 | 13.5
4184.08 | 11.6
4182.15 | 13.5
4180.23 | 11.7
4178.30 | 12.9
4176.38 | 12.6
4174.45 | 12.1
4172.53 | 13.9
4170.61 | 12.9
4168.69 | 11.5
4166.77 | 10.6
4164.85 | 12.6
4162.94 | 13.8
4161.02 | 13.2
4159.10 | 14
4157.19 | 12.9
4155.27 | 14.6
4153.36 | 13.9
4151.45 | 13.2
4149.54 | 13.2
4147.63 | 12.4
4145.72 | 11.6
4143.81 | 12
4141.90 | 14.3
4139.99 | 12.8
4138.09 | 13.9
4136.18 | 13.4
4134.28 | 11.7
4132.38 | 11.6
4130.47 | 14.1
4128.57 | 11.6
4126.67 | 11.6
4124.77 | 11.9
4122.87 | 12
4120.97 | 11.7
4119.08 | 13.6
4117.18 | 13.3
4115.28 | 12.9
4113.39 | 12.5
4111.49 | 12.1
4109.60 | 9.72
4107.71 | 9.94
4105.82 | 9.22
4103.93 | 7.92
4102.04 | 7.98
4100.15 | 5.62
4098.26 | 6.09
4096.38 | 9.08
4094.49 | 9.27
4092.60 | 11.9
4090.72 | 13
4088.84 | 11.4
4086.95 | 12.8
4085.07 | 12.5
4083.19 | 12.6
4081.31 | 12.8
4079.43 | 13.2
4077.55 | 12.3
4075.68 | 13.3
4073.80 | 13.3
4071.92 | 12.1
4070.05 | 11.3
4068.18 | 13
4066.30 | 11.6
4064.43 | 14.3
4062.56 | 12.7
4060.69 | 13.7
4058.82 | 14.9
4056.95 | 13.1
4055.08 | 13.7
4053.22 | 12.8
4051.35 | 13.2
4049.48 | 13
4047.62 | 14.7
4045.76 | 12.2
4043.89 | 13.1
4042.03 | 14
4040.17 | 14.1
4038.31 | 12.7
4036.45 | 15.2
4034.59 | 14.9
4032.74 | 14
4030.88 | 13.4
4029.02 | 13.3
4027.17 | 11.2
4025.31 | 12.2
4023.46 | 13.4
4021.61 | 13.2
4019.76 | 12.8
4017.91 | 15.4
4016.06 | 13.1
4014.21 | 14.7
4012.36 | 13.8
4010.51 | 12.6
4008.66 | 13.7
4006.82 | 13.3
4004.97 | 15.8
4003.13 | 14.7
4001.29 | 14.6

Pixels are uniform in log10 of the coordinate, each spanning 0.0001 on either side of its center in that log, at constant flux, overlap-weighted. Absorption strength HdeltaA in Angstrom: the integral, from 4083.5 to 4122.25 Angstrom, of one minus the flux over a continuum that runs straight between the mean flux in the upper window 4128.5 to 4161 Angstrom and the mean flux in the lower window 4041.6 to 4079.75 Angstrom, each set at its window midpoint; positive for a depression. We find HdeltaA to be 7.14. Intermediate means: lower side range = 13.1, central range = 10.7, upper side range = 13.1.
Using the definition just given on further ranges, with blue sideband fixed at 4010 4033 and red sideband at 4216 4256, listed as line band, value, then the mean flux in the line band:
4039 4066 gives -0.4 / 13.5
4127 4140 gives 0.5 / 12.7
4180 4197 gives -0.5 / 13.6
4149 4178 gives 0.5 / 13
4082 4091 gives 0.6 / 12.4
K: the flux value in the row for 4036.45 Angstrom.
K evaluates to 15.2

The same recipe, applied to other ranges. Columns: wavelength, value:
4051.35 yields 13.2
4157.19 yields 12.9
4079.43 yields 13.2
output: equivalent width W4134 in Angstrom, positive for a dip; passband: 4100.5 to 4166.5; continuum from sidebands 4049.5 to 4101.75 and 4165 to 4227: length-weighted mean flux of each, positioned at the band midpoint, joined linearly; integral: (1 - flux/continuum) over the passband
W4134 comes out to 1.6 Angstrom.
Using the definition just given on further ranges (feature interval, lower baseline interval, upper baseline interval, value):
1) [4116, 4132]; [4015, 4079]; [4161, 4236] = 0.8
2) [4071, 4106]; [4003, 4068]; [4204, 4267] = 6.7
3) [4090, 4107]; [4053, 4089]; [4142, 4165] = 5.4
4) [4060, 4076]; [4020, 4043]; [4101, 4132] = -0.3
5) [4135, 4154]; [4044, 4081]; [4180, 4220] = 0.2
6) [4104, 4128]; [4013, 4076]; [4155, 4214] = 3.1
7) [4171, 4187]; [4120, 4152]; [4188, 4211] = 0.6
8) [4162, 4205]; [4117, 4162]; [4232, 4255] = 0.5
